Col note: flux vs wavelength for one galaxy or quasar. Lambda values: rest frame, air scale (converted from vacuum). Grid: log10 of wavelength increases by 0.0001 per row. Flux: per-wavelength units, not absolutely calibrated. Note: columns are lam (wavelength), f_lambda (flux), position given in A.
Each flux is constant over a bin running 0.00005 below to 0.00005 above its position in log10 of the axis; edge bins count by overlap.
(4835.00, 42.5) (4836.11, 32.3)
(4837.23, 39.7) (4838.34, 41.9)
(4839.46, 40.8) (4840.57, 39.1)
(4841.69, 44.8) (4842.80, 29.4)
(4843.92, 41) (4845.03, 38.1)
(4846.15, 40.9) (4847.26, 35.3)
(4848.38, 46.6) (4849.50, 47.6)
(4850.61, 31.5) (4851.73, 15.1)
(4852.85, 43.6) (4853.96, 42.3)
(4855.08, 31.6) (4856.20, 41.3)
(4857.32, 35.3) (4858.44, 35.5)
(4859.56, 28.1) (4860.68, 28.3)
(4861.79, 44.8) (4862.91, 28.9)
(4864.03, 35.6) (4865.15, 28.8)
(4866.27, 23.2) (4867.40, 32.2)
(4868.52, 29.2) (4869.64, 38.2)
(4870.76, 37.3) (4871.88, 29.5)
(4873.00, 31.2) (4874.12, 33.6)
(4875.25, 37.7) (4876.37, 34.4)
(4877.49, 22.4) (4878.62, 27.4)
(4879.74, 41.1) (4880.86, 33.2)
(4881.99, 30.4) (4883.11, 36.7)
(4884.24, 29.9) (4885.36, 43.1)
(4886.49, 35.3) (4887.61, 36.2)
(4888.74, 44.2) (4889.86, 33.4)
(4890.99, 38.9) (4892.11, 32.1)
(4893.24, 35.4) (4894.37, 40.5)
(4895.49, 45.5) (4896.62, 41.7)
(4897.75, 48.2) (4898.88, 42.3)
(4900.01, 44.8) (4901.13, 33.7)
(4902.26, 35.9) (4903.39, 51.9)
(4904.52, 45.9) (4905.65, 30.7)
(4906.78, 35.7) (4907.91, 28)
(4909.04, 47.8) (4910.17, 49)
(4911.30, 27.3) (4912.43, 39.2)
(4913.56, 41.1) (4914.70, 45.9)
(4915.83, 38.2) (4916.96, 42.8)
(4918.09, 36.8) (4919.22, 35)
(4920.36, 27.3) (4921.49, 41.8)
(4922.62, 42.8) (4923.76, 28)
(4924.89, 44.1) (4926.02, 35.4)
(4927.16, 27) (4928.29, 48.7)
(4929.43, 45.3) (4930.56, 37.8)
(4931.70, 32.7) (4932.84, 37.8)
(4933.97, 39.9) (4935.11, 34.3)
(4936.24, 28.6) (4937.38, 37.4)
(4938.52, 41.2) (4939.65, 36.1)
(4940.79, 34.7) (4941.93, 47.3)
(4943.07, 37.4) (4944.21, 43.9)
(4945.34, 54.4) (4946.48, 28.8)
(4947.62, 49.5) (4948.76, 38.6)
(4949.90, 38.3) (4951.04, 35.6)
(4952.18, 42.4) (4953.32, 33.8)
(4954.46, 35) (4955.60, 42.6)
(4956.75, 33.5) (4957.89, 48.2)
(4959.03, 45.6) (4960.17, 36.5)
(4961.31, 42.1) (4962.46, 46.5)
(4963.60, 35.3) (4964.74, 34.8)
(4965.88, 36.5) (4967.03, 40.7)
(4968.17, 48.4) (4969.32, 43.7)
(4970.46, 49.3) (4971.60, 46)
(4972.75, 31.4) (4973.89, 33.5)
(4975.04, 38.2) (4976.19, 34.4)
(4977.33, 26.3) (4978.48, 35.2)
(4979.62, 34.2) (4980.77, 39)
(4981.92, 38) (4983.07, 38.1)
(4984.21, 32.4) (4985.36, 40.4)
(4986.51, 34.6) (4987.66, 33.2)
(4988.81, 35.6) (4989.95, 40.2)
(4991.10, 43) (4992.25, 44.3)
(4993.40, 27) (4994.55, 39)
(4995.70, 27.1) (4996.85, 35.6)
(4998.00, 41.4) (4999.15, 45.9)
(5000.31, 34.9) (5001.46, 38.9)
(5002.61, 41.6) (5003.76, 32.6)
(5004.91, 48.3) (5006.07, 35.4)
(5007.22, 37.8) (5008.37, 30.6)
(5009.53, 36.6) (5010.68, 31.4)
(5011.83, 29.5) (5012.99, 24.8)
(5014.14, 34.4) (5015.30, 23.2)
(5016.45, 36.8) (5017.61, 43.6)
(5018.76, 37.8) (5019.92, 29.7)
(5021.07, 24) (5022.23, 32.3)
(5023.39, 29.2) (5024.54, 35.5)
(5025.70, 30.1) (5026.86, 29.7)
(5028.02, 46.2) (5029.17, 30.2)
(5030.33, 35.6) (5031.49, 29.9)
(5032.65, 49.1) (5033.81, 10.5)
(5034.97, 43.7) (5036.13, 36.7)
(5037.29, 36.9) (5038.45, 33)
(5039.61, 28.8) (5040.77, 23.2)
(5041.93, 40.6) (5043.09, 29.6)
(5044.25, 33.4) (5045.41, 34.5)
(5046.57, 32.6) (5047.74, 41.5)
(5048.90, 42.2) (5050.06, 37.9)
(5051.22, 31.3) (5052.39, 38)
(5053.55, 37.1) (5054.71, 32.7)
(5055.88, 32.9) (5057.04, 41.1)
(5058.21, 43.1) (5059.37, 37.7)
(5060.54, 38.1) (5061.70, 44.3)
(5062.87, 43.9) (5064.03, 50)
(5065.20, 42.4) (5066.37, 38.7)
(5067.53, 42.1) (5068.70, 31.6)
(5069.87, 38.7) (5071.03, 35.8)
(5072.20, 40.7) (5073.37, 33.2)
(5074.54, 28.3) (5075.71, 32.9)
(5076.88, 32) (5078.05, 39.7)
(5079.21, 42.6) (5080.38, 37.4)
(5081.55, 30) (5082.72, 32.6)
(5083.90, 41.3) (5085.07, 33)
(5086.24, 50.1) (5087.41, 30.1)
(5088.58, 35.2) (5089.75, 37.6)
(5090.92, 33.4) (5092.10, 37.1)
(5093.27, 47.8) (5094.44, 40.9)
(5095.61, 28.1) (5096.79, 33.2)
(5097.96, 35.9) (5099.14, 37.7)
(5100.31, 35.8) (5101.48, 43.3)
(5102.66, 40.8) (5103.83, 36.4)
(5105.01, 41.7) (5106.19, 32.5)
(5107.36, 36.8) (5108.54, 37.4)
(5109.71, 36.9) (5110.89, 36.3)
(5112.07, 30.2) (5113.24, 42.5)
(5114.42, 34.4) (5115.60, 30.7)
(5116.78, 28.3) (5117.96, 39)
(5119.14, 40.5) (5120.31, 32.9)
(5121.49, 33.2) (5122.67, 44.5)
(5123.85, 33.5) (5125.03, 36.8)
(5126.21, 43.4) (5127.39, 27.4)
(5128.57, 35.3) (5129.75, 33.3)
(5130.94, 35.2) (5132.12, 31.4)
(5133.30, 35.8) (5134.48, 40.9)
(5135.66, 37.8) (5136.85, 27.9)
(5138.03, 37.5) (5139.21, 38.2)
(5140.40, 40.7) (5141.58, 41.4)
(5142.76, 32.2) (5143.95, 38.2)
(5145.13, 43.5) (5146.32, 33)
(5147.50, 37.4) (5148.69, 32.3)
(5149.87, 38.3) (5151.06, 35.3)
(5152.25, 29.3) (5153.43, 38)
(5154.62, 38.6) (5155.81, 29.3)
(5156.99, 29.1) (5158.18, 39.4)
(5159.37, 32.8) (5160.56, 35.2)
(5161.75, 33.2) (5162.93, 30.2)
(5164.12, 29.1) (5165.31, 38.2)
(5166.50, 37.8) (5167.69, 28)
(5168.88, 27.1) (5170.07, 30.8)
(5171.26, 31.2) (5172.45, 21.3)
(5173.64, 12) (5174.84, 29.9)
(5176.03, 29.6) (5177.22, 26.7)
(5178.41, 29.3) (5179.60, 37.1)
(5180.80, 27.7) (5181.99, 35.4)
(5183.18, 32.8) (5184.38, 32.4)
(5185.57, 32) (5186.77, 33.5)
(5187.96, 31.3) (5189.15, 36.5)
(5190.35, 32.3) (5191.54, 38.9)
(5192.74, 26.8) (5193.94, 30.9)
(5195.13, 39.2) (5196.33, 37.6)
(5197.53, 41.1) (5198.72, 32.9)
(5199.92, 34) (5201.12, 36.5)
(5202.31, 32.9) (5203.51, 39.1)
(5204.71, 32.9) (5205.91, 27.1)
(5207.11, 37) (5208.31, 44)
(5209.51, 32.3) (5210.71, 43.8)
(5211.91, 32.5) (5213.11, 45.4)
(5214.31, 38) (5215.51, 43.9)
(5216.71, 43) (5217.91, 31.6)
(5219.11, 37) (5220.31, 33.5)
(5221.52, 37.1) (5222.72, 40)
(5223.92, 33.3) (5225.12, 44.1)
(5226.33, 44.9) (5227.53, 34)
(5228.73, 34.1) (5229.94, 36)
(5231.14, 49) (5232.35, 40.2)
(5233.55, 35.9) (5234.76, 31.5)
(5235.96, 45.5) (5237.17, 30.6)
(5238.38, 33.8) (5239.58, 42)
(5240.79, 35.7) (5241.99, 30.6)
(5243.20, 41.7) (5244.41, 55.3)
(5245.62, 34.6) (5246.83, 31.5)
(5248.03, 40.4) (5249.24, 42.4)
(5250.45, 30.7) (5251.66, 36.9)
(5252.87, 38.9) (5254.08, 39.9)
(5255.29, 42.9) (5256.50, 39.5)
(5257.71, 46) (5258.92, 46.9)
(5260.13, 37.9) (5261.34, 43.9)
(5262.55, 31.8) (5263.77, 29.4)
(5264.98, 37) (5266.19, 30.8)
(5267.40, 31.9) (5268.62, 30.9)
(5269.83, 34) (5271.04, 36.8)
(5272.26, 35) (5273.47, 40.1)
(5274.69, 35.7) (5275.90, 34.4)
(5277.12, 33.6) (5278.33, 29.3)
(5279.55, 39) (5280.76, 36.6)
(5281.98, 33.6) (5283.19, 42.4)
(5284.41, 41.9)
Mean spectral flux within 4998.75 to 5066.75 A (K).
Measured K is 35.6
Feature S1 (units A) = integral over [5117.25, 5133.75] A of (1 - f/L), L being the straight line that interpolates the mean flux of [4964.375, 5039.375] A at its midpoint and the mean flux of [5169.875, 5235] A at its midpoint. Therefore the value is -0.3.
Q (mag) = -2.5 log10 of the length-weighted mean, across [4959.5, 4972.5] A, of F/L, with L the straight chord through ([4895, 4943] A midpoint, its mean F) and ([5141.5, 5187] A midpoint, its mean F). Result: -0.108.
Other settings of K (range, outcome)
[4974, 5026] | 35.2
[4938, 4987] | 39.1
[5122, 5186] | 33.6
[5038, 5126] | 36.7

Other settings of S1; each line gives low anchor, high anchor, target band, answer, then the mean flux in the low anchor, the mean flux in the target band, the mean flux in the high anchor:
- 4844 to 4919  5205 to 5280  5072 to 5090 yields 0.59 A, 36.7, 35.9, 37.5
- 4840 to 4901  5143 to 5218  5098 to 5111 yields -1.26 A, 36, 37.8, 33.9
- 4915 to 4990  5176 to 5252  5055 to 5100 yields -0.25 A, 38.4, 37.6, 36.3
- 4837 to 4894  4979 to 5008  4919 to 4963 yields -2.75 A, 35.3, 38.9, 37.5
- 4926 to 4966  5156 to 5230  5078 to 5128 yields -1.06 A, 39.1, 36.7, 34.1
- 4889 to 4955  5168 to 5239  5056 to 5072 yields -1.55 A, 38.9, 40.4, 34.7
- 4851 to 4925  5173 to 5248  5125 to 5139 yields 0.24 A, 36.3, 35.2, 35.7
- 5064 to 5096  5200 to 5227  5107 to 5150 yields 1.43 A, 37.1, 36.1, 37.6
